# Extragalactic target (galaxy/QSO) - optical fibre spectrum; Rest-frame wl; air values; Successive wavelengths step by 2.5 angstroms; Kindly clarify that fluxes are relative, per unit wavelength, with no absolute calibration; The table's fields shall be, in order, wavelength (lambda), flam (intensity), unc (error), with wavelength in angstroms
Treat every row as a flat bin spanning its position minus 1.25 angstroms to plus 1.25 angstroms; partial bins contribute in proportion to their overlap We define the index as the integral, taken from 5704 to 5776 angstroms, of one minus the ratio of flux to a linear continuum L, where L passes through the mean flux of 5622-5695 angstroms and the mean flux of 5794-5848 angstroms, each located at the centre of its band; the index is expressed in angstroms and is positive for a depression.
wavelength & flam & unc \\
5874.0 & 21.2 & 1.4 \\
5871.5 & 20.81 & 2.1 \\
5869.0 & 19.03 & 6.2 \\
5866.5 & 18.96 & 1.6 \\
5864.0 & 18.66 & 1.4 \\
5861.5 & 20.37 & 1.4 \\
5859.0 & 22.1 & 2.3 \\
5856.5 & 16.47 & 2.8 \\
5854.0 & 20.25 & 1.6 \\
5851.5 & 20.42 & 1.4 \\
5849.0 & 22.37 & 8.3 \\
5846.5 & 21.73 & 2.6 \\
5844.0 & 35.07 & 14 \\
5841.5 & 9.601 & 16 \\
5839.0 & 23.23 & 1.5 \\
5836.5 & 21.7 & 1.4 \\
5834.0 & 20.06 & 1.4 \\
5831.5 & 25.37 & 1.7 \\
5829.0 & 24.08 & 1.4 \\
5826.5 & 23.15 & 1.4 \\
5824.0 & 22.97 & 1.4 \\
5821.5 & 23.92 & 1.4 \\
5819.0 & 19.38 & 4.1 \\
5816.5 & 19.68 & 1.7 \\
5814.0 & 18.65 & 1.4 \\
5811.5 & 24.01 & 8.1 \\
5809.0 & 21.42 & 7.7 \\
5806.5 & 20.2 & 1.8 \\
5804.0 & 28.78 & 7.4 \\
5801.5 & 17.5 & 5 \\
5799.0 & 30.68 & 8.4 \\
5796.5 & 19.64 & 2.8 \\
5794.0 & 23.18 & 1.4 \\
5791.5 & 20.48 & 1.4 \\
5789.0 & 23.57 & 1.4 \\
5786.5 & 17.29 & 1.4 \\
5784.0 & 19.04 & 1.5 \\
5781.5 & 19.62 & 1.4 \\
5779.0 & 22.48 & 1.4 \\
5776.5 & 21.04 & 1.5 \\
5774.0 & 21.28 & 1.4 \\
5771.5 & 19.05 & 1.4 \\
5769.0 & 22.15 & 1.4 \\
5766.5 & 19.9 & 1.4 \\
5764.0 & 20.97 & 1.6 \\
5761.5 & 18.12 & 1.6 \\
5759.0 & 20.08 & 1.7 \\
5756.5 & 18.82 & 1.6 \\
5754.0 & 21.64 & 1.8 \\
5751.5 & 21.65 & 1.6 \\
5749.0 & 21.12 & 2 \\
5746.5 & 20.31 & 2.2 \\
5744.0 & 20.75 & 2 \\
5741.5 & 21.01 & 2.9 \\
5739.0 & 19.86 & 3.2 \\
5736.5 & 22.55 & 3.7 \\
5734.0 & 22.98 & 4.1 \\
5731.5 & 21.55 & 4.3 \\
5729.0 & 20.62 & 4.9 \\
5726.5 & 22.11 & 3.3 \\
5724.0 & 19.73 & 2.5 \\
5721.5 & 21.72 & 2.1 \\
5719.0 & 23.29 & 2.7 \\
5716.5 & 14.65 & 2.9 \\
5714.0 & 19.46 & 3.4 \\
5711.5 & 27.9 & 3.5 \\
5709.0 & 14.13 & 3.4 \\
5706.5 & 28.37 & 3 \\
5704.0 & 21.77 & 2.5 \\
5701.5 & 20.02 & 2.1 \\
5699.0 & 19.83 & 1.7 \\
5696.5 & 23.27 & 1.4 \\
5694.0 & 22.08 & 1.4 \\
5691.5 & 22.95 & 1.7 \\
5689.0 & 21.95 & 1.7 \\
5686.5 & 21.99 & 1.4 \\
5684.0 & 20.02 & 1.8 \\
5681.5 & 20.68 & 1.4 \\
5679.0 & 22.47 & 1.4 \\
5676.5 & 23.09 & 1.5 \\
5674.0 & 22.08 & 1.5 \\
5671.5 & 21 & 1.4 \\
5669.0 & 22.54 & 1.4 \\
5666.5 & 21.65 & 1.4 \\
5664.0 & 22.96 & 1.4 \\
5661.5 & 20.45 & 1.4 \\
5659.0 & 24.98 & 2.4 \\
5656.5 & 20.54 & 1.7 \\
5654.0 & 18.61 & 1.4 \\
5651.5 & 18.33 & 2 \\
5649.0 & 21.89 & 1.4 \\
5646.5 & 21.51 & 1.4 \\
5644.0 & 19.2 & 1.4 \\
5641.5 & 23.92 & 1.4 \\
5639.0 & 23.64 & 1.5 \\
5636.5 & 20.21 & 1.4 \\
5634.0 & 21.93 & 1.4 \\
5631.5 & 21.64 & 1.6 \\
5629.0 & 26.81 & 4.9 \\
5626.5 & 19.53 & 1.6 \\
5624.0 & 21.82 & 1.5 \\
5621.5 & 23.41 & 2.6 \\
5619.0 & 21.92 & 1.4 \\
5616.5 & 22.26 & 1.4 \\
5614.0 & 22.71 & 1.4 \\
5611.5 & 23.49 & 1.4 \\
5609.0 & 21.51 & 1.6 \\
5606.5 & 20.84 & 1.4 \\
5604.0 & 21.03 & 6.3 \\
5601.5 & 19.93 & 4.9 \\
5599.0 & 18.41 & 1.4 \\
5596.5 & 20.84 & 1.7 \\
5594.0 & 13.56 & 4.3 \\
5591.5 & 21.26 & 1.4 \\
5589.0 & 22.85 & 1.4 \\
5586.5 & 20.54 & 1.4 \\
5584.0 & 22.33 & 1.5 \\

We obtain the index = 3.8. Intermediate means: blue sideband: 21.8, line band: 20.9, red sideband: 22.4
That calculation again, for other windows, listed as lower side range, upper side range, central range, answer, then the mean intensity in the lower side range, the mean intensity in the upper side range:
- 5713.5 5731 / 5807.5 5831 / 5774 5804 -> -0.20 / 20.3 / 22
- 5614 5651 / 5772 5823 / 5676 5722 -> 0.69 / 22.1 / 21.6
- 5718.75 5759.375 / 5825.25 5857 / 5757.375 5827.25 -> 0.71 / 21.1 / 21.9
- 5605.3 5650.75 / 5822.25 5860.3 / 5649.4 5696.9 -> 0.88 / 22.1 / 21.9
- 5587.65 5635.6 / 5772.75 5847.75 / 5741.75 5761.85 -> 1.23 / 21.3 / 22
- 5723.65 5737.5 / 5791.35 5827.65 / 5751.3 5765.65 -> 1.18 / 21.7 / 22.3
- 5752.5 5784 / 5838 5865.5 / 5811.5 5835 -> -1.50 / 20.4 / 20.9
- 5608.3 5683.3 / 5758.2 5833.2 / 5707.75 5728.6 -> 1.30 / 21.9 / 21.6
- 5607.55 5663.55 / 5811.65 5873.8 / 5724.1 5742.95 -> 0.12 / 21.8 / 21.2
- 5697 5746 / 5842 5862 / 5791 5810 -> -1.05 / 21.2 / 21.9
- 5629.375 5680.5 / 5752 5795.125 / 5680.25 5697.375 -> -0.36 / 21.7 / 20.5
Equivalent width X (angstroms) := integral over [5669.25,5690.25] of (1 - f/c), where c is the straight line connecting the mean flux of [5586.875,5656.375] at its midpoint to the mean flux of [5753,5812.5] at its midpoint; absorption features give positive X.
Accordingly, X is -0.5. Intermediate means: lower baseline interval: 21.2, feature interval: 21.7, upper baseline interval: 21.3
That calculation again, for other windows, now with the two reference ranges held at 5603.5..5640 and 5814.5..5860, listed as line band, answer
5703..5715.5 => -0.1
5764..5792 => 1.6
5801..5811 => -0.3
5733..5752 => 0.6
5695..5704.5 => 0.4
